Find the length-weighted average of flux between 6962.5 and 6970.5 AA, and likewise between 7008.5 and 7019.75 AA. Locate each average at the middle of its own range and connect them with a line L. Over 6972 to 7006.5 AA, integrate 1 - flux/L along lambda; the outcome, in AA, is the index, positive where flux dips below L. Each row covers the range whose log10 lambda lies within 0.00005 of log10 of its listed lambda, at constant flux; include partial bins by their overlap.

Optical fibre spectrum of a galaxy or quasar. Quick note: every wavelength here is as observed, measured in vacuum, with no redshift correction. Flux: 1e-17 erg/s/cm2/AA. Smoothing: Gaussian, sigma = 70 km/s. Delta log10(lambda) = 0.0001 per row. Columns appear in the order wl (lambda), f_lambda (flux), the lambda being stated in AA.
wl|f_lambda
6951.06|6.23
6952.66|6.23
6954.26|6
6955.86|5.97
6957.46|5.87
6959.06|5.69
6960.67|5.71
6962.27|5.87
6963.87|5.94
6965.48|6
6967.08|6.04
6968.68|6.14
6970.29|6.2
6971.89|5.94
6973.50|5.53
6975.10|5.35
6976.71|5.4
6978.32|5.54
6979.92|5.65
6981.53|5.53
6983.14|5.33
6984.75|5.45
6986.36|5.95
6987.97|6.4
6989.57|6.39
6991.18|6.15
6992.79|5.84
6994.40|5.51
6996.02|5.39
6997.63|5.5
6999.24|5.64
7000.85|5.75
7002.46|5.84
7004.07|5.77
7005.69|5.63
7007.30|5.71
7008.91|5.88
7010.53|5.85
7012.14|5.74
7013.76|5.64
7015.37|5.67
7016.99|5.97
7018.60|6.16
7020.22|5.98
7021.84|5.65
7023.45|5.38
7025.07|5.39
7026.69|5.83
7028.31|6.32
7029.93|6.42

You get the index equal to 1.4 AA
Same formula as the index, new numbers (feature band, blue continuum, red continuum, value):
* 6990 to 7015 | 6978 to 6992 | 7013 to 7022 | 0.5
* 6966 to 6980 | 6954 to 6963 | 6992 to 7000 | -0.1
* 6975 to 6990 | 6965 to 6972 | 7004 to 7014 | 0.7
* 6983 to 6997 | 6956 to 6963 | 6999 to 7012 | -0.2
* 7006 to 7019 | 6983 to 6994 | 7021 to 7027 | -0.3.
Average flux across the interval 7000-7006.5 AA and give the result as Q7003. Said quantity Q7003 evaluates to 5.75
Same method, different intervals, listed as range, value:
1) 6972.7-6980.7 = 5.5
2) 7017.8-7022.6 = 5.92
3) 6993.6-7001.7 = 5.56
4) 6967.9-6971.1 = 6.17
